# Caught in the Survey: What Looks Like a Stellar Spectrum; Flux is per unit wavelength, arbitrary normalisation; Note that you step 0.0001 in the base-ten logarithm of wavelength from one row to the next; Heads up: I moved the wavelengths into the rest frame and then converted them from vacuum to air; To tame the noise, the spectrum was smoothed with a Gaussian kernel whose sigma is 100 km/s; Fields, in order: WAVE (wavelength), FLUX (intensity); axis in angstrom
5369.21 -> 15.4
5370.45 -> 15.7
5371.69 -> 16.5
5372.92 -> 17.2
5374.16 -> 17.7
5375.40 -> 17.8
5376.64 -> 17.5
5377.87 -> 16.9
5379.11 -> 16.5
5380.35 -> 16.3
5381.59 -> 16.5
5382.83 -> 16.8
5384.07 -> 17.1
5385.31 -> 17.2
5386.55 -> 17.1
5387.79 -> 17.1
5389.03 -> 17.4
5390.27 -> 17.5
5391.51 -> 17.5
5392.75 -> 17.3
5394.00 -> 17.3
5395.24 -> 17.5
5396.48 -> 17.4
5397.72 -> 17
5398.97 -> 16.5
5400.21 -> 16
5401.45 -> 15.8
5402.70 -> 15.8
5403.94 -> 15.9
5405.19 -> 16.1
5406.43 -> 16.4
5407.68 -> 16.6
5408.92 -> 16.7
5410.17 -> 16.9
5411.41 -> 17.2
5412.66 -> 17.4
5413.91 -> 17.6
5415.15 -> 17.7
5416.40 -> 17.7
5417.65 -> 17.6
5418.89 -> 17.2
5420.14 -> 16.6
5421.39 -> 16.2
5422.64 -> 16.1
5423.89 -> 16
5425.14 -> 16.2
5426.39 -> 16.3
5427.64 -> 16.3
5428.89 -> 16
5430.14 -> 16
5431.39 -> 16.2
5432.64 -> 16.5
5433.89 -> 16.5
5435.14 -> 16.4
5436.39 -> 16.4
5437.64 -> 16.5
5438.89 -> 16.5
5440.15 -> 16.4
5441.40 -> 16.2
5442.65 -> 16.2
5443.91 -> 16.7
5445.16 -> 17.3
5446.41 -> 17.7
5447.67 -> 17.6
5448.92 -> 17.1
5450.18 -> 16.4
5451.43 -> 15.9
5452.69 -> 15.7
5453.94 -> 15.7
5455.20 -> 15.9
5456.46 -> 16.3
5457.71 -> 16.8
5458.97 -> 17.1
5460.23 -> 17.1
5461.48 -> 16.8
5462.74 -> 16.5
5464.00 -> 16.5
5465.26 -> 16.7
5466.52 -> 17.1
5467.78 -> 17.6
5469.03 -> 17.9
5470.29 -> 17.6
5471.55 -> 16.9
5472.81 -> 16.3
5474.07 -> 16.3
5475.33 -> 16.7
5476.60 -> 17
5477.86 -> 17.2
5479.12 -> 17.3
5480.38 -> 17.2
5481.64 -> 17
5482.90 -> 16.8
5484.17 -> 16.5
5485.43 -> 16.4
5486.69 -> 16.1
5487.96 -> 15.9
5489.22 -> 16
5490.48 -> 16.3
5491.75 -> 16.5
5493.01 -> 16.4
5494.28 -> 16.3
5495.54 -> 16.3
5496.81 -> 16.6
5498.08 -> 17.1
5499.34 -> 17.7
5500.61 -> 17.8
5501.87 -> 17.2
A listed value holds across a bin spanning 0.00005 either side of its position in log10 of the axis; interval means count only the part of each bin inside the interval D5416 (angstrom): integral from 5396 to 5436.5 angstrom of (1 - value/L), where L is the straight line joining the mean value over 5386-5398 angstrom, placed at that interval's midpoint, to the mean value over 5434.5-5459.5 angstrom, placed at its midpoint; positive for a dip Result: 0.9 angstrom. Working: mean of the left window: 17.3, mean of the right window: 16.5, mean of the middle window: 16.6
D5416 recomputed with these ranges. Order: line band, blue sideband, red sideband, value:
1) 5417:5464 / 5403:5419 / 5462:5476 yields 1.19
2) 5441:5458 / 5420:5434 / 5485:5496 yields -0.32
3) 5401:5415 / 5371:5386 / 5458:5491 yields 0.25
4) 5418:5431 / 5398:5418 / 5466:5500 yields 0.33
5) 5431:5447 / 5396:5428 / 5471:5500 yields 0.07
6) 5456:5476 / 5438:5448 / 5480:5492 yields -0.34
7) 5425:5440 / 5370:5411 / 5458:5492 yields 0.44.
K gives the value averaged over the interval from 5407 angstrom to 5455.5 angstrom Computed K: 16.6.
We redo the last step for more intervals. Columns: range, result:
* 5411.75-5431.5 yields 16.7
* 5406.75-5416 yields 17.1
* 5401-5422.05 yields 16.8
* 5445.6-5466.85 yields 16.6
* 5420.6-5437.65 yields 16.3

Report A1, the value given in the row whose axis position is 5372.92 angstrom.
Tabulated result 17.2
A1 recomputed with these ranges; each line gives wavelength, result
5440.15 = 16.4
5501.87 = 17.2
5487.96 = 15.9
